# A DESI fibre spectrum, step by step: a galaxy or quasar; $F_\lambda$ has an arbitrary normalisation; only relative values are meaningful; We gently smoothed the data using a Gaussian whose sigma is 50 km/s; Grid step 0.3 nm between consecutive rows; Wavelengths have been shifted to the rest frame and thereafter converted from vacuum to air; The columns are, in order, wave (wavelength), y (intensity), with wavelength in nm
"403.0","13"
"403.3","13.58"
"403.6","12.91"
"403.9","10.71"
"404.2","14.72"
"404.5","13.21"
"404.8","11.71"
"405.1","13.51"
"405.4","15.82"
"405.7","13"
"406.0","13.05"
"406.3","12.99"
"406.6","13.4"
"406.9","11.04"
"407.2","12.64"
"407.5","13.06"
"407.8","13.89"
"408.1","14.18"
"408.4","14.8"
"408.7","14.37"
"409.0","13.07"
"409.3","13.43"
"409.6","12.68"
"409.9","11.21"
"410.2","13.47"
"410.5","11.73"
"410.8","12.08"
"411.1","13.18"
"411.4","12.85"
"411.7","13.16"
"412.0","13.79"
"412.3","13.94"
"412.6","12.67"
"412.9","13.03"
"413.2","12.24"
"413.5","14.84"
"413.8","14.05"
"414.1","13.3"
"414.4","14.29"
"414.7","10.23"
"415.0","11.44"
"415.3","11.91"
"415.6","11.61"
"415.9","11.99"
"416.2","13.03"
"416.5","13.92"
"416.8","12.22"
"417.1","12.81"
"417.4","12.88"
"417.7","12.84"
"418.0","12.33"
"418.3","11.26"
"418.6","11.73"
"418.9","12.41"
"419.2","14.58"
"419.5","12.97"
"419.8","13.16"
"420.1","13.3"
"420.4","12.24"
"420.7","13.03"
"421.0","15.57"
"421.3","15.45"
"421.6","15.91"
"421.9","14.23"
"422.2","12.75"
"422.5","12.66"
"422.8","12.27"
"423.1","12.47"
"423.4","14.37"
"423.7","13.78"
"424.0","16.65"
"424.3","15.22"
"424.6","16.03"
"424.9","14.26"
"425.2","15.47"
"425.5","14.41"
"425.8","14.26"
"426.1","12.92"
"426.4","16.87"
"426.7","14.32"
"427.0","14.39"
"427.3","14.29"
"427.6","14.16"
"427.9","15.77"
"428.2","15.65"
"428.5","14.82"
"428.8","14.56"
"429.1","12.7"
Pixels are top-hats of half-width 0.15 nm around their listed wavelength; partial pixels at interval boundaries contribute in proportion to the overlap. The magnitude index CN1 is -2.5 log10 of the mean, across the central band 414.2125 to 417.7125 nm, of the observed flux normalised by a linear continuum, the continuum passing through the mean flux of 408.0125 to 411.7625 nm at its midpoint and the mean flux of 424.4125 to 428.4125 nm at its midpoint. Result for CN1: 0.11 mag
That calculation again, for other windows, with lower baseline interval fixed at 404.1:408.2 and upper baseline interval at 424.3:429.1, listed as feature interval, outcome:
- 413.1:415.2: 0.077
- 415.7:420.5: 0.114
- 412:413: 0.034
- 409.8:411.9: 0.085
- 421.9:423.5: 0.118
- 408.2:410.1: 0.016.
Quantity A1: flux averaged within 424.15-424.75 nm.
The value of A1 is 15.6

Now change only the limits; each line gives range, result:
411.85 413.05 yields 13.4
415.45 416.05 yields 11.8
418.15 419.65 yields 12.6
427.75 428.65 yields 15.4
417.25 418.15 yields 12.7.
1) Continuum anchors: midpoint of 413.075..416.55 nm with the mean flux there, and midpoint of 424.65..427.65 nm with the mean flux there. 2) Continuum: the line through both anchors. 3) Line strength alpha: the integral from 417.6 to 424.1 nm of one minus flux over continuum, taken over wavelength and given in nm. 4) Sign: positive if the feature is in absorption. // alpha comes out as 0.136 nm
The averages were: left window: 12.7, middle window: 13.4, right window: 14.6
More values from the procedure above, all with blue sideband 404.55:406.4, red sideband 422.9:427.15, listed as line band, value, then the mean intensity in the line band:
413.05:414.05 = 0.016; 13.7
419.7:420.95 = 0.105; 13.1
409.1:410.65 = 0.127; 12.5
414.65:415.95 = 0.234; 11.5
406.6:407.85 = 0.076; 12.6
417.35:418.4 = 0.137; 12.3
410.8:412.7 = 0.080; 13.2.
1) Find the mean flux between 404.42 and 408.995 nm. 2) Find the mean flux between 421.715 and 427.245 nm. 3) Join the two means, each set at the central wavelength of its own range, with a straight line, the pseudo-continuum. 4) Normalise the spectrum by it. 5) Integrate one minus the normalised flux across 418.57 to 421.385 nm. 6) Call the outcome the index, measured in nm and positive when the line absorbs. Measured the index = 0.12 nm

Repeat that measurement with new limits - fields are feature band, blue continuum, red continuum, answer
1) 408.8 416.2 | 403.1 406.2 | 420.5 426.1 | 0.49 nm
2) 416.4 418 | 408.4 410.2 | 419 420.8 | 0.04 nm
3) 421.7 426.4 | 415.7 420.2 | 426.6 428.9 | -0.07 nm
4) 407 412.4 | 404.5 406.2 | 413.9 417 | -0.08 nm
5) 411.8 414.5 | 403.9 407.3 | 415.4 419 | -0.19 nm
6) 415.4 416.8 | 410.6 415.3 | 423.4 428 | 0.09 nm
